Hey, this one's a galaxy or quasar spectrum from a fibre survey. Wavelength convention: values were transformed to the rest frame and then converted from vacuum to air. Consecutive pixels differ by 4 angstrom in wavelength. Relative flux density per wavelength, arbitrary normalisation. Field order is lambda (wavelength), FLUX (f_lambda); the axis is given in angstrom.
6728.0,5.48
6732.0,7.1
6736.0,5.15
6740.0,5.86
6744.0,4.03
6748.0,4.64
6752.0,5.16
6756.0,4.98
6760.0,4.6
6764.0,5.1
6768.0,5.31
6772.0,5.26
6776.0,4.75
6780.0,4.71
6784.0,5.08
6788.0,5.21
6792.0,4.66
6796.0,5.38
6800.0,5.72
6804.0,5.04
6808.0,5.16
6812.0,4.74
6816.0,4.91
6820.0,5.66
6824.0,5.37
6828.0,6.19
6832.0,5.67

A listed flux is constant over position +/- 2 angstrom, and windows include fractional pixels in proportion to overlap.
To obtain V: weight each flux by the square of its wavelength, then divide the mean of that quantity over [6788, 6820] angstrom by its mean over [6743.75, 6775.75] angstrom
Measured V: 1.1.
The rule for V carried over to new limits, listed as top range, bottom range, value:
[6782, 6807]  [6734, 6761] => 1.07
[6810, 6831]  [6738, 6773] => 1.10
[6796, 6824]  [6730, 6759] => 1.02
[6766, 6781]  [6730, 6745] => 0.90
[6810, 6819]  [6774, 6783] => 1.04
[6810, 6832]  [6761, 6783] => 1.09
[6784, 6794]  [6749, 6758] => 1.00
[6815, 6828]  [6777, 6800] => 1.09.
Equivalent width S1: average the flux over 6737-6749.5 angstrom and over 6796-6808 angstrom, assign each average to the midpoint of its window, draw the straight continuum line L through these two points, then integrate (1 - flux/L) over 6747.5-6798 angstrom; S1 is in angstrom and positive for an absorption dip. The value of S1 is 1.1 angstrom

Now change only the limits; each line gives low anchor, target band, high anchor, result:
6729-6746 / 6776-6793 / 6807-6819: 0.9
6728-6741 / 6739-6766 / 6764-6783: 3.2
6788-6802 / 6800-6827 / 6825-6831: 2.0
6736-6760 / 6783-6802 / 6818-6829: 0.6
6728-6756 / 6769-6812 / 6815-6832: 3.1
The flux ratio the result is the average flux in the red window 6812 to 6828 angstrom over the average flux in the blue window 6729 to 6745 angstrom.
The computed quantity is 1.0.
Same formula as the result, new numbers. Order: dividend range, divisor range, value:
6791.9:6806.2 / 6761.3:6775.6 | 1.03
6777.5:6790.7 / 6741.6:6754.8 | 1.06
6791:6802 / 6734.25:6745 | 1.04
